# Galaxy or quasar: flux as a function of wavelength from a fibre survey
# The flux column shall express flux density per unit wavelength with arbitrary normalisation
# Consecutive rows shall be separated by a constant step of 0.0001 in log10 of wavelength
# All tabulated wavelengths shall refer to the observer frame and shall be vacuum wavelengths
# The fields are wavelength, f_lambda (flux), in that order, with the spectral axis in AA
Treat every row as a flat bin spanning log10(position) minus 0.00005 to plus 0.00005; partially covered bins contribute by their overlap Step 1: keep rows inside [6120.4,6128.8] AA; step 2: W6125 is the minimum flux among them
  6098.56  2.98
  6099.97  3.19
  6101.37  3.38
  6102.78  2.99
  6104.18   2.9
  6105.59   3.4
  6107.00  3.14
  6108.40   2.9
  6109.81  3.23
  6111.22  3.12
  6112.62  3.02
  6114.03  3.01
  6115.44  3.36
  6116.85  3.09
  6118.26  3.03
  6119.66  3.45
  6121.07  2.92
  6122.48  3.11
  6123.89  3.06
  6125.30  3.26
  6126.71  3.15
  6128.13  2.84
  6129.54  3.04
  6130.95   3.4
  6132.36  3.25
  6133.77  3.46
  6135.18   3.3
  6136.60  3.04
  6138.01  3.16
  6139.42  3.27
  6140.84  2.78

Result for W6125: 2.84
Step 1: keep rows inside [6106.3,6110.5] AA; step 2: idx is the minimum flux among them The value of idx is 2.9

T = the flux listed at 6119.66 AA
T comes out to 3.45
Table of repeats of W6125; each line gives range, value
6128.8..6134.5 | 3.04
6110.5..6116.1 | 3.01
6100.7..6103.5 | 2.99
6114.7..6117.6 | 3.09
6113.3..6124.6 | 2.92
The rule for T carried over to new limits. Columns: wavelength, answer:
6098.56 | 2.98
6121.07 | 2.92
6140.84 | 2.78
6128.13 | 2.84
